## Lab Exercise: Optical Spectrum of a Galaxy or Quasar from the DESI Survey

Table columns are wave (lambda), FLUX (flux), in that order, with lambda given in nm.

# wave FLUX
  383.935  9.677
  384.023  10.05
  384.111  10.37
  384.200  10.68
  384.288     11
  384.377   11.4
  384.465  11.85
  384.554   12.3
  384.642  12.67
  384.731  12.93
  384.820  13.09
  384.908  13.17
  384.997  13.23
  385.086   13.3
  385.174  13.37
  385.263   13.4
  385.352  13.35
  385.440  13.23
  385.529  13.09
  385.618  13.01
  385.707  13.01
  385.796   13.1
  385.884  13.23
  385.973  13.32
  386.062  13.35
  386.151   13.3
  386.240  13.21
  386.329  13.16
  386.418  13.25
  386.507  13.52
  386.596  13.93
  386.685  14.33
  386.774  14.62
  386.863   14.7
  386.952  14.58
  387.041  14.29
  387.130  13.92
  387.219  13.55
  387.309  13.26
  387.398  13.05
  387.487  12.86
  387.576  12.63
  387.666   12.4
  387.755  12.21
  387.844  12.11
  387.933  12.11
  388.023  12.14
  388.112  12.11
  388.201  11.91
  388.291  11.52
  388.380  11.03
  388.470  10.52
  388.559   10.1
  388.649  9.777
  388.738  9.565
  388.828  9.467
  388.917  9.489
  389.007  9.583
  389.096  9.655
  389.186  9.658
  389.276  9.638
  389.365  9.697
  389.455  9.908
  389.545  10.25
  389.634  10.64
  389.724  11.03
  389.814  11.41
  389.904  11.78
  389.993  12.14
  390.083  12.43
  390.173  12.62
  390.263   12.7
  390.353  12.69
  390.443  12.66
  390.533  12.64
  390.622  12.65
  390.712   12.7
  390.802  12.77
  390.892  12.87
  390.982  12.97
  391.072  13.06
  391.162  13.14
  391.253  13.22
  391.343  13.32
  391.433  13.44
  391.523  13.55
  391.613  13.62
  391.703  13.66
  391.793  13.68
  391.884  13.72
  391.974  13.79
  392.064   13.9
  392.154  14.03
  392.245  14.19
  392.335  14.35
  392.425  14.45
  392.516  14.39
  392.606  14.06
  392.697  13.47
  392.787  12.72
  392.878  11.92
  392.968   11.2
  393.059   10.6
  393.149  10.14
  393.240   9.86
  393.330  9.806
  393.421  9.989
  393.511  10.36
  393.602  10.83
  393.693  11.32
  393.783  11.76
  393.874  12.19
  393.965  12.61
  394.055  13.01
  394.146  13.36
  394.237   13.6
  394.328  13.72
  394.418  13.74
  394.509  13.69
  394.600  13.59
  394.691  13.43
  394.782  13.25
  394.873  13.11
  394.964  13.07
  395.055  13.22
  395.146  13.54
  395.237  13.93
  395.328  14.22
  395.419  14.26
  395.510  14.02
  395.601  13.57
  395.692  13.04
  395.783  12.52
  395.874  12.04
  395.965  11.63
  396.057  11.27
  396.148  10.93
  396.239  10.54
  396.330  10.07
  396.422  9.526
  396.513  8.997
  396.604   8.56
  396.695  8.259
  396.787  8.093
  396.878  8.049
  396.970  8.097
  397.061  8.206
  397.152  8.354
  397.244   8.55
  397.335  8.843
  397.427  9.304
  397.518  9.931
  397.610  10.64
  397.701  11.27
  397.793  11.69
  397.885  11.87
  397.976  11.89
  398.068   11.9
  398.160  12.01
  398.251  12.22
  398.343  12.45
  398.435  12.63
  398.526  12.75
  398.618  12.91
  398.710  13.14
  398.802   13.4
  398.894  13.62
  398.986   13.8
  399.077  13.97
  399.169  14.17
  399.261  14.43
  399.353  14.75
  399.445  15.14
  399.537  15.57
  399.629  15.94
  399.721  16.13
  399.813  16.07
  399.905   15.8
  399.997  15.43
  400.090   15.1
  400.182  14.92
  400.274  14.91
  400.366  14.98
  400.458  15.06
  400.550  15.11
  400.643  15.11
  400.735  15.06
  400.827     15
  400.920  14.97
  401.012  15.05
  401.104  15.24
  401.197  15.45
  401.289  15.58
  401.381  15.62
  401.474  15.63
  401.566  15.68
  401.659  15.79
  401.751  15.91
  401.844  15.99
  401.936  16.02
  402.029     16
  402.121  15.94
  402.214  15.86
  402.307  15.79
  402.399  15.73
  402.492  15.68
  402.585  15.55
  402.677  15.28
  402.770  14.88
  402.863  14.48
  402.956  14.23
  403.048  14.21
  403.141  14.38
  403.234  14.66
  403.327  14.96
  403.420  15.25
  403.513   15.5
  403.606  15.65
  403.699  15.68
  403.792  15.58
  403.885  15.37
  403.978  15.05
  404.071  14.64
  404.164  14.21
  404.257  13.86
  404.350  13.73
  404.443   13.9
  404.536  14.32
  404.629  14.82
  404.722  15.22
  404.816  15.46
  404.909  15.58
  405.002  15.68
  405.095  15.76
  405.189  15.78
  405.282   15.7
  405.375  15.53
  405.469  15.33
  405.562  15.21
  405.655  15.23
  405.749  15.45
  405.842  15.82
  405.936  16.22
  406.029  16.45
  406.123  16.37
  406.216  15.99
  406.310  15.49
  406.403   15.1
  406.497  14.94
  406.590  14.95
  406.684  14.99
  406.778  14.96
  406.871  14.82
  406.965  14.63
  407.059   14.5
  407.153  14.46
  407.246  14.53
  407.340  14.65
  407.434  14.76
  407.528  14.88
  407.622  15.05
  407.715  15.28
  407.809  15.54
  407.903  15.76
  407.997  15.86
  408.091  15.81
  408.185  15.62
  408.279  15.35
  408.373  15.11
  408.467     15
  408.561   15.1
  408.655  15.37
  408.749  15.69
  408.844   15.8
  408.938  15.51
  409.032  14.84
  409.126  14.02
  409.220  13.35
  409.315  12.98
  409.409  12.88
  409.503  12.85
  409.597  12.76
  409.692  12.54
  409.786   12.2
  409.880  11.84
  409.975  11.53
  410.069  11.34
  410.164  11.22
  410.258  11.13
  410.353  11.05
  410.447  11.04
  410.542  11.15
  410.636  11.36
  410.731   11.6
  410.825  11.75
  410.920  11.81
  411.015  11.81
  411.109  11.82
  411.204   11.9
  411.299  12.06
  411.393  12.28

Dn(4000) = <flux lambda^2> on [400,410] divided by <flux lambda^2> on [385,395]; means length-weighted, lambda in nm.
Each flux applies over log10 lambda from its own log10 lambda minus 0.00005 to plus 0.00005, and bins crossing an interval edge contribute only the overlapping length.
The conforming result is 1.3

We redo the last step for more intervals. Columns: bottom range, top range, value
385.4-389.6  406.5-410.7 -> 1.28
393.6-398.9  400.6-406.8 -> 1.35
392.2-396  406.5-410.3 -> 1.20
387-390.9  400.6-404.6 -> 1.40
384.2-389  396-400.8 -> 1.04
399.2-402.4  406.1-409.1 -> 1.02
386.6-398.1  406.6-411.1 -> 1.25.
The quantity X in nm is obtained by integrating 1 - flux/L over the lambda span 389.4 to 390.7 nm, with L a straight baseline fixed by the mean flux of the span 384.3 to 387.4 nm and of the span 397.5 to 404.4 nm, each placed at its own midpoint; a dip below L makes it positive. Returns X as 0.17 nm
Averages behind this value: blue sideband 13.3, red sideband 14.6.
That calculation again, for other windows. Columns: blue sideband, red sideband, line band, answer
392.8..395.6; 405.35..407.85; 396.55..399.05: 0.46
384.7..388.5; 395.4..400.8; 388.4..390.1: 0.34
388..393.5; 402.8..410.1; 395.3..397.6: 0.45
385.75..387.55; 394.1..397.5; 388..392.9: 0.21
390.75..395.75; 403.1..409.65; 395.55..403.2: 0.35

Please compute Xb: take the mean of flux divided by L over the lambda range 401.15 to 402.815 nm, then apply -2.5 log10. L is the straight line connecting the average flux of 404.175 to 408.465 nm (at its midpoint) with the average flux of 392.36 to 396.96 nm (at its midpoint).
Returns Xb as -0.124 mag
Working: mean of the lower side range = 12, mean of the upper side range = 15.2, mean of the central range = 15.7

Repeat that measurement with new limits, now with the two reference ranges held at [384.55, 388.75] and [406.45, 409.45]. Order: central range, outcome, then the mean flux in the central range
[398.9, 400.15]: -0.071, 15.1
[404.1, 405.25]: -0.020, 14.9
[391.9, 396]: 0.063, 12.8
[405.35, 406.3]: -0.074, 15.7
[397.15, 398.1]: 0.311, 10.5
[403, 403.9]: -0.047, 15.1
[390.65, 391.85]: 0.007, 13.2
